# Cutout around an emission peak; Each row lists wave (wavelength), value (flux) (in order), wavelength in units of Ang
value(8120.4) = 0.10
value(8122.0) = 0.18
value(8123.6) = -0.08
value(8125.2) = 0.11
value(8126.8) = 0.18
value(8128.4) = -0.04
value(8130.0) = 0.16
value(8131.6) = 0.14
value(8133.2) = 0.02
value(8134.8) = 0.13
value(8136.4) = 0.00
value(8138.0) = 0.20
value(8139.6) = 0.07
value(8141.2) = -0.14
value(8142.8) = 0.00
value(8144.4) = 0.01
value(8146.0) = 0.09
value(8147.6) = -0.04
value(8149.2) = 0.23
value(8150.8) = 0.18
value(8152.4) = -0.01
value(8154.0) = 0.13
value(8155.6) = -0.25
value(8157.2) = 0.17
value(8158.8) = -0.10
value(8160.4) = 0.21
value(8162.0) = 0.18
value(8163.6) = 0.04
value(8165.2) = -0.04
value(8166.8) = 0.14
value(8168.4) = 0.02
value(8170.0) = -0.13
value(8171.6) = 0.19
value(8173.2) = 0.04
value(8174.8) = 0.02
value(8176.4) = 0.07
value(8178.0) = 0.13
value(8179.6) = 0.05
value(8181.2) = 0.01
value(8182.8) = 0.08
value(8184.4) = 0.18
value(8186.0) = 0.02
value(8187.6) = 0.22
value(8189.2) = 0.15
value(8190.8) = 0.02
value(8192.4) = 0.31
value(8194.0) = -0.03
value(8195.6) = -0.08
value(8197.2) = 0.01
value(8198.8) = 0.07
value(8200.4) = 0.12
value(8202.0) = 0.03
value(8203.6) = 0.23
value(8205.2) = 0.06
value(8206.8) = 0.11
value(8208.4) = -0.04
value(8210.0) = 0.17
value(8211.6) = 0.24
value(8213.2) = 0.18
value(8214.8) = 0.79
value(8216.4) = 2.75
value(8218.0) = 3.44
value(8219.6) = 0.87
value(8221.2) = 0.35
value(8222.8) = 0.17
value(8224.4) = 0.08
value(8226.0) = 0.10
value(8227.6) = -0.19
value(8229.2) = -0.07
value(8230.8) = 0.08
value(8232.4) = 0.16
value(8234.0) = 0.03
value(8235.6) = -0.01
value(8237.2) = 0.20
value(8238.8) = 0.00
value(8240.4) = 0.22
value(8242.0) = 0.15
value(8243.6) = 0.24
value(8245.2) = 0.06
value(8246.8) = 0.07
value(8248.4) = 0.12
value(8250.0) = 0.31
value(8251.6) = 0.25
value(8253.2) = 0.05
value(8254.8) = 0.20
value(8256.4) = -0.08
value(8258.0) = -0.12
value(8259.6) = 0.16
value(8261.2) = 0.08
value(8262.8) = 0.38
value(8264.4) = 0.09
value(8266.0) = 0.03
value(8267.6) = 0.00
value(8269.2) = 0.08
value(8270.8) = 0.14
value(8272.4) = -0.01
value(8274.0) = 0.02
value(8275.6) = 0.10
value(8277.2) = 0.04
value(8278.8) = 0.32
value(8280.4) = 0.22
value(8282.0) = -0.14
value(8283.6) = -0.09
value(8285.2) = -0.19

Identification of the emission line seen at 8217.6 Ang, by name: H-alpha 6563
